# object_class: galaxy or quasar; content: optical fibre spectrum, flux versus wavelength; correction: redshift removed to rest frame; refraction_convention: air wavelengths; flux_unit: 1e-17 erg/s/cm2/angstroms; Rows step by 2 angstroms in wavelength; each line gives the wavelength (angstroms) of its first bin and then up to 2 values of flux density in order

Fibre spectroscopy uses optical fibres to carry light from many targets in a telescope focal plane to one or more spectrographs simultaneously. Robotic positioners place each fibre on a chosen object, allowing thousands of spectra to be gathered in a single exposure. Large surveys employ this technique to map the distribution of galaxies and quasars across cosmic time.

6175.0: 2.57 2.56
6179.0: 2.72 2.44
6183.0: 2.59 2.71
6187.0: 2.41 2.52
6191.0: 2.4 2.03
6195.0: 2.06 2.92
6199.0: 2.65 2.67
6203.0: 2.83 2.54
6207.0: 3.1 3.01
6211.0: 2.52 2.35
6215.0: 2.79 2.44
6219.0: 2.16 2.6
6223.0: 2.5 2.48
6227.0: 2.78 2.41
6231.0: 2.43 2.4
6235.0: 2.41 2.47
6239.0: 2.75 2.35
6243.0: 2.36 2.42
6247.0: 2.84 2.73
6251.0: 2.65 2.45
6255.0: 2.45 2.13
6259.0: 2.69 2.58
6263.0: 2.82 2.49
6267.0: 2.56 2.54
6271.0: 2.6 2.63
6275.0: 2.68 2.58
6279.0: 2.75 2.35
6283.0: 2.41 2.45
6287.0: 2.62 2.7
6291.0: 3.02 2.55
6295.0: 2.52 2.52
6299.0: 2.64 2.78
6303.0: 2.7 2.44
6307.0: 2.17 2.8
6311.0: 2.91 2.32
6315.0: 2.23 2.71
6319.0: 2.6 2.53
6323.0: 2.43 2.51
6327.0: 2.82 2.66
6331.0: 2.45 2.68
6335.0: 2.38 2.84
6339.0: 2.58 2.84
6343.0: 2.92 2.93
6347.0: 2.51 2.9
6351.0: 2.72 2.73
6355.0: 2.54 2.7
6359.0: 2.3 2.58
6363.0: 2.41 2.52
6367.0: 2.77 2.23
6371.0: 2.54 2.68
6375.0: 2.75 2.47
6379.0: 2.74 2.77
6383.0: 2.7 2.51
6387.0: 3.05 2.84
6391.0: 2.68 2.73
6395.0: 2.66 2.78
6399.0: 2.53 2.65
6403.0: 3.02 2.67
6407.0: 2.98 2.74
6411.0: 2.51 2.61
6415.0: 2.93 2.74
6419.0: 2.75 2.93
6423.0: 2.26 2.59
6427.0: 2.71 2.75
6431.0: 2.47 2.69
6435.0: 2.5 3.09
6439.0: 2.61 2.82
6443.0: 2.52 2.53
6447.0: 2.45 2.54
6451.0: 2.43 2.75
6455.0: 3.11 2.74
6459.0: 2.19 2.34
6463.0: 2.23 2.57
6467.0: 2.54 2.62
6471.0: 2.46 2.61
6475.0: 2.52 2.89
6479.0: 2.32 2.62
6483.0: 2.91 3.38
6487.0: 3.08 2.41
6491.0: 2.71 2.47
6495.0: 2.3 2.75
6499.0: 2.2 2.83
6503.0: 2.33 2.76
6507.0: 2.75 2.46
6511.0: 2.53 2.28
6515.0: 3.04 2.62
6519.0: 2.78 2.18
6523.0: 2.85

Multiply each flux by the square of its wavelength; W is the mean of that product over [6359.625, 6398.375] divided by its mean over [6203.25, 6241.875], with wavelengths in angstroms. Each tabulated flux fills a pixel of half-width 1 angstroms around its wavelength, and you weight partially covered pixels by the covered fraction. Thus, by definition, 1.09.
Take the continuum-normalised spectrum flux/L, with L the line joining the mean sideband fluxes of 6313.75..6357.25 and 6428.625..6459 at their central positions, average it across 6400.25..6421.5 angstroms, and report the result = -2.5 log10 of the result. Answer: -0.05 mag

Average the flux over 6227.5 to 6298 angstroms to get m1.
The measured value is 2.55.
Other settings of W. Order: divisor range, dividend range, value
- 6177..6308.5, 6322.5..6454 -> 1.09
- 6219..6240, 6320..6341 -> 1.07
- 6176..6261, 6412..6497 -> 1.12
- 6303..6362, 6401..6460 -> 1.06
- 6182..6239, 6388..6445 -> 1.13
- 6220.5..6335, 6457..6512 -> 1.08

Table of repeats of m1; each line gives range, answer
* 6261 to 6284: 2.58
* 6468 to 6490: 2.71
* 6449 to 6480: 2.55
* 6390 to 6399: 2.69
